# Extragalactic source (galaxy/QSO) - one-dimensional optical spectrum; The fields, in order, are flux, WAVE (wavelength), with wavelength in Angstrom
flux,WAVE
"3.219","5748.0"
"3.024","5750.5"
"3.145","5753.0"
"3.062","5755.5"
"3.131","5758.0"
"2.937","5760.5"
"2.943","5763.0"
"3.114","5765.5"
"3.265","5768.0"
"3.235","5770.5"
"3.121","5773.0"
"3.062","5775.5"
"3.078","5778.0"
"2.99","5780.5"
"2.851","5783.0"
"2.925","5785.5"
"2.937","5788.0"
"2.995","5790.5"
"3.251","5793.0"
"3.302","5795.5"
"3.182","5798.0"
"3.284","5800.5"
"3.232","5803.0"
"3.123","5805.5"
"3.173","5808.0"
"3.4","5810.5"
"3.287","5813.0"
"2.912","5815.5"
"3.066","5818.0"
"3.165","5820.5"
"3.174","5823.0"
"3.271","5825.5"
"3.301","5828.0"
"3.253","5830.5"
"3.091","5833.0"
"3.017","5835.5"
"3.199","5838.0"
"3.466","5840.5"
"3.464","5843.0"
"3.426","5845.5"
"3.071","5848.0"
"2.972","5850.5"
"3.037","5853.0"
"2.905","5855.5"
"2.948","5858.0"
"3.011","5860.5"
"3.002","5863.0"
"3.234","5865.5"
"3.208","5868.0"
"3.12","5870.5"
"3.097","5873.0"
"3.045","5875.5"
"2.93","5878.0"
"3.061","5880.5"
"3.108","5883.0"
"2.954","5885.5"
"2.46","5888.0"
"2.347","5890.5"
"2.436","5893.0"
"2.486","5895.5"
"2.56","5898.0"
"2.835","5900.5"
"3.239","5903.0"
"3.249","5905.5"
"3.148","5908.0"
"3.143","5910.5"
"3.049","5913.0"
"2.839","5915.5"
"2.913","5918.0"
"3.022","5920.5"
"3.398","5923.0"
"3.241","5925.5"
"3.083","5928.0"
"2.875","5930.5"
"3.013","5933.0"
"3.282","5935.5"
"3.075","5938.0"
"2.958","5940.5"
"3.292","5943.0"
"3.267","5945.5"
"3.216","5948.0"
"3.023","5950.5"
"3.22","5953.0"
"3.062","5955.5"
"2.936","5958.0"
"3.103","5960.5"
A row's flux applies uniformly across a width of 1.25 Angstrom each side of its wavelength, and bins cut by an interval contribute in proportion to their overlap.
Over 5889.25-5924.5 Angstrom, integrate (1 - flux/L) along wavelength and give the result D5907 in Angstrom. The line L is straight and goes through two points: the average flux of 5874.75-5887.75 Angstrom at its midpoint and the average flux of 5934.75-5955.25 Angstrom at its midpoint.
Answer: 1.67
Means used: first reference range 2.98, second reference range 3.16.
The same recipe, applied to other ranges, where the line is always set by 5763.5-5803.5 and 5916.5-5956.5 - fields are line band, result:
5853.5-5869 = 0.3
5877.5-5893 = 1.7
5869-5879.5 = 0.2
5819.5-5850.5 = -1.2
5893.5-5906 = 1.2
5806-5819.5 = -0.2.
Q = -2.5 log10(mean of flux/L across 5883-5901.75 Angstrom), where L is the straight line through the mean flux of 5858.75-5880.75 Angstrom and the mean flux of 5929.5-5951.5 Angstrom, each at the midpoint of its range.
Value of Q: 0.18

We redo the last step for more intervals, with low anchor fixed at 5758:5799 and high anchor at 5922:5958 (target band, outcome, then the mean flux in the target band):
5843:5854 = -0.023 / 3.17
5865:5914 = 0.067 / 2.93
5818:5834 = -0.037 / 3.2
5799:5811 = -0.050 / 3.23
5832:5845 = -0.056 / 3.26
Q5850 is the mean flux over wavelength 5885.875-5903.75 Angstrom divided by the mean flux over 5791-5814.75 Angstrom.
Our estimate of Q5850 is 0.8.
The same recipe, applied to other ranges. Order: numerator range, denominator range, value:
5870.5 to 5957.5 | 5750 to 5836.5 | 0.96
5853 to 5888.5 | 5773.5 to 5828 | 0.96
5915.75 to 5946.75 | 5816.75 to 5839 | 0.98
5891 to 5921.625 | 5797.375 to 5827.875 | 0.91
